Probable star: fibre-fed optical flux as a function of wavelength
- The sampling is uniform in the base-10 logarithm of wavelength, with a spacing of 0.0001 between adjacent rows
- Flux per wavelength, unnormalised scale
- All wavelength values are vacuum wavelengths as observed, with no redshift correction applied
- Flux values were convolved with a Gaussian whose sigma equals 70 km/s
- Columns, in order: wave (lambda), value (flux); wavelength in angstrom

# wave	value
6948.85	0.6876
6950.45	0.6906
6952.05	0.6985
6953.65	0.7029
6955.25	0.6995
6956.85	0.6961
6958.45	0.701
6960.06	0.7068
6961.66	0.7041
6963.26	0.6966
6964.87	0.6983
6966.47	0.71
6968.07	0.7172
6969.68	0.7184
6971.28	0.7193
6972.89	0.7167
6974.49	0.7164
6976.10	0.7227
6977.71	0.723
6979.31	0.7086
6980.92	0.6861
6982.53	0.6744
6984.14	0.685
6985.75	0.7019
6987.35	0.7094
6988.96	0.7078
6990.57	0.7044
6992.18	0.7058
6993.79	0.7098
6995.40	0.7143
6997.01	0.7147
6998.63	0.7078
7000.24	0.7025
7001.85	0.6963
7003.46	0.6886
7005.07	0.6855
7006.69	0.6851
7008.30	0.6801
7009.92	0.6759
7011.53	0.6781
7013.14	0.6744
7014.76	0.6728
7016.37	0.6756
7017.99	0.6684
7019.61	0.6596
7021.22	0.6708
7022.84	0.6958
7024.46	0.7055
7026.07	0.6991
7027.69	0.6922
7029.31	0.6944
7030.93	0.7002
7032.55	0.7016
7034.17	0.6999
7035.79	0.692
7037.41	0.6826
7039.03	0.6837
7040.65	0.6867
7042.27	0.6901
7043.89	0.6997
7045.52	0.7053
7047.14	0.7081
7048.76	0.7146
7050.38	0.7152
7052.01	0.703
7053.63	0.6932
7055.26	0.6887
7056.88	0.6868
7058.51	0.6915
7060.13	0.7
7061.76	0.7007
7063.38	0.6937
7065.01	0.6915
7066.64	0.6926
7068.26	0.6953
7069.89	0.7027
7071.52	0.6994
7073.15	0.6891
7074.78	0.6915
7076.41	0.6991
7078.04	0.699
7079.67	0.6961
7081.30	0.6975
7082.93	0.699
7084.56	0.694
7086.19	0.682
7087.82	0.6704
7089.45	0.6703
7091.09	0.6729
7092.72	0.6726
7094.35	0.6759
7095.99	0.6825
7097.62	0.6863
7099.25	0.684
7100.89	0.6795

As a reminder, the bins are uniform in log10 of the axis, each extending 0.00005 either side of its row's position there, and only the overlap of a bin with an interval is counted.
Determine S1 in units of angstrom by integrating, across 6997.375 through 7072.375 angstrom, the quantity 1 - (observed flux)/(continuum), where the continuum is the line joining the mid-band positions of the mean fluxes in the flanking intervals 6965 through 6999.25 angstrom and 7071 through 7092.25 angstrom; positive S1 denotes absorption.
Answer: 0.6 angstrom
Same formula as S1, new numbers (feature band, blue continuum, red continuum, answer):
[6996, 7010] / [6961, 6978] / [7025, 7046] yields 0.2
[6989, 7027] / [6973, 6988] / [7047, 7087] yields 0.6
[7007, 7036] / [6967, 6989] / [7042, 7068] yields 0.7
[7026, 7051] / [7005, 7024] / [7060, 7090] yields -0.5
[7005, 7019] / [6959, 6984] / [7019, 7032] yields 0.4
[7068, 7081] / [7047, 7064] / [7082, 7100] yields -0.1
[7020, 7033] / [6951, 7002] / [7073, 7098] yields 0.1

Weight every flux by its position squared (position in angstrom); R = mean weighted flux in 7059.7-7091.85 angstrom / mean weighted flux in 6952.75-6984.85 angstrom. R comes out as 1.01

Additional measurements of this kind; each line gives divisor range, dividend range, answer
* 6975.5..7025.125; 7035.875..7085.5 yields 1.02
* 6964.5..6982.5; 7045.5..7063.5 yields 1.01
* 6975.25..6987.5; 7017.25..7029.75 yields 0.99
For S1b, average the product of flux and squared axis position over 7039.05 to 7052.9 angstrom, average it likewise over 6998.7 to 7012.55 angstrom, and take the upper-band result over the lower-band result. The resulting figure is 1.0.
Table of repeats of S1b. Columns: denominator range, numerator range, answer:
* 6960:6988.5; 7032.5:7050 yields 1.01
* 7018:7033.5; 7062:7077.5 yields 1.02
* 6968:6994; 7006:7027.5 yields 0.97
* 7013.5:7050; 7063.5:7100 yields 1.01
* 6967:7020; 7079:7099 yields 1.01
